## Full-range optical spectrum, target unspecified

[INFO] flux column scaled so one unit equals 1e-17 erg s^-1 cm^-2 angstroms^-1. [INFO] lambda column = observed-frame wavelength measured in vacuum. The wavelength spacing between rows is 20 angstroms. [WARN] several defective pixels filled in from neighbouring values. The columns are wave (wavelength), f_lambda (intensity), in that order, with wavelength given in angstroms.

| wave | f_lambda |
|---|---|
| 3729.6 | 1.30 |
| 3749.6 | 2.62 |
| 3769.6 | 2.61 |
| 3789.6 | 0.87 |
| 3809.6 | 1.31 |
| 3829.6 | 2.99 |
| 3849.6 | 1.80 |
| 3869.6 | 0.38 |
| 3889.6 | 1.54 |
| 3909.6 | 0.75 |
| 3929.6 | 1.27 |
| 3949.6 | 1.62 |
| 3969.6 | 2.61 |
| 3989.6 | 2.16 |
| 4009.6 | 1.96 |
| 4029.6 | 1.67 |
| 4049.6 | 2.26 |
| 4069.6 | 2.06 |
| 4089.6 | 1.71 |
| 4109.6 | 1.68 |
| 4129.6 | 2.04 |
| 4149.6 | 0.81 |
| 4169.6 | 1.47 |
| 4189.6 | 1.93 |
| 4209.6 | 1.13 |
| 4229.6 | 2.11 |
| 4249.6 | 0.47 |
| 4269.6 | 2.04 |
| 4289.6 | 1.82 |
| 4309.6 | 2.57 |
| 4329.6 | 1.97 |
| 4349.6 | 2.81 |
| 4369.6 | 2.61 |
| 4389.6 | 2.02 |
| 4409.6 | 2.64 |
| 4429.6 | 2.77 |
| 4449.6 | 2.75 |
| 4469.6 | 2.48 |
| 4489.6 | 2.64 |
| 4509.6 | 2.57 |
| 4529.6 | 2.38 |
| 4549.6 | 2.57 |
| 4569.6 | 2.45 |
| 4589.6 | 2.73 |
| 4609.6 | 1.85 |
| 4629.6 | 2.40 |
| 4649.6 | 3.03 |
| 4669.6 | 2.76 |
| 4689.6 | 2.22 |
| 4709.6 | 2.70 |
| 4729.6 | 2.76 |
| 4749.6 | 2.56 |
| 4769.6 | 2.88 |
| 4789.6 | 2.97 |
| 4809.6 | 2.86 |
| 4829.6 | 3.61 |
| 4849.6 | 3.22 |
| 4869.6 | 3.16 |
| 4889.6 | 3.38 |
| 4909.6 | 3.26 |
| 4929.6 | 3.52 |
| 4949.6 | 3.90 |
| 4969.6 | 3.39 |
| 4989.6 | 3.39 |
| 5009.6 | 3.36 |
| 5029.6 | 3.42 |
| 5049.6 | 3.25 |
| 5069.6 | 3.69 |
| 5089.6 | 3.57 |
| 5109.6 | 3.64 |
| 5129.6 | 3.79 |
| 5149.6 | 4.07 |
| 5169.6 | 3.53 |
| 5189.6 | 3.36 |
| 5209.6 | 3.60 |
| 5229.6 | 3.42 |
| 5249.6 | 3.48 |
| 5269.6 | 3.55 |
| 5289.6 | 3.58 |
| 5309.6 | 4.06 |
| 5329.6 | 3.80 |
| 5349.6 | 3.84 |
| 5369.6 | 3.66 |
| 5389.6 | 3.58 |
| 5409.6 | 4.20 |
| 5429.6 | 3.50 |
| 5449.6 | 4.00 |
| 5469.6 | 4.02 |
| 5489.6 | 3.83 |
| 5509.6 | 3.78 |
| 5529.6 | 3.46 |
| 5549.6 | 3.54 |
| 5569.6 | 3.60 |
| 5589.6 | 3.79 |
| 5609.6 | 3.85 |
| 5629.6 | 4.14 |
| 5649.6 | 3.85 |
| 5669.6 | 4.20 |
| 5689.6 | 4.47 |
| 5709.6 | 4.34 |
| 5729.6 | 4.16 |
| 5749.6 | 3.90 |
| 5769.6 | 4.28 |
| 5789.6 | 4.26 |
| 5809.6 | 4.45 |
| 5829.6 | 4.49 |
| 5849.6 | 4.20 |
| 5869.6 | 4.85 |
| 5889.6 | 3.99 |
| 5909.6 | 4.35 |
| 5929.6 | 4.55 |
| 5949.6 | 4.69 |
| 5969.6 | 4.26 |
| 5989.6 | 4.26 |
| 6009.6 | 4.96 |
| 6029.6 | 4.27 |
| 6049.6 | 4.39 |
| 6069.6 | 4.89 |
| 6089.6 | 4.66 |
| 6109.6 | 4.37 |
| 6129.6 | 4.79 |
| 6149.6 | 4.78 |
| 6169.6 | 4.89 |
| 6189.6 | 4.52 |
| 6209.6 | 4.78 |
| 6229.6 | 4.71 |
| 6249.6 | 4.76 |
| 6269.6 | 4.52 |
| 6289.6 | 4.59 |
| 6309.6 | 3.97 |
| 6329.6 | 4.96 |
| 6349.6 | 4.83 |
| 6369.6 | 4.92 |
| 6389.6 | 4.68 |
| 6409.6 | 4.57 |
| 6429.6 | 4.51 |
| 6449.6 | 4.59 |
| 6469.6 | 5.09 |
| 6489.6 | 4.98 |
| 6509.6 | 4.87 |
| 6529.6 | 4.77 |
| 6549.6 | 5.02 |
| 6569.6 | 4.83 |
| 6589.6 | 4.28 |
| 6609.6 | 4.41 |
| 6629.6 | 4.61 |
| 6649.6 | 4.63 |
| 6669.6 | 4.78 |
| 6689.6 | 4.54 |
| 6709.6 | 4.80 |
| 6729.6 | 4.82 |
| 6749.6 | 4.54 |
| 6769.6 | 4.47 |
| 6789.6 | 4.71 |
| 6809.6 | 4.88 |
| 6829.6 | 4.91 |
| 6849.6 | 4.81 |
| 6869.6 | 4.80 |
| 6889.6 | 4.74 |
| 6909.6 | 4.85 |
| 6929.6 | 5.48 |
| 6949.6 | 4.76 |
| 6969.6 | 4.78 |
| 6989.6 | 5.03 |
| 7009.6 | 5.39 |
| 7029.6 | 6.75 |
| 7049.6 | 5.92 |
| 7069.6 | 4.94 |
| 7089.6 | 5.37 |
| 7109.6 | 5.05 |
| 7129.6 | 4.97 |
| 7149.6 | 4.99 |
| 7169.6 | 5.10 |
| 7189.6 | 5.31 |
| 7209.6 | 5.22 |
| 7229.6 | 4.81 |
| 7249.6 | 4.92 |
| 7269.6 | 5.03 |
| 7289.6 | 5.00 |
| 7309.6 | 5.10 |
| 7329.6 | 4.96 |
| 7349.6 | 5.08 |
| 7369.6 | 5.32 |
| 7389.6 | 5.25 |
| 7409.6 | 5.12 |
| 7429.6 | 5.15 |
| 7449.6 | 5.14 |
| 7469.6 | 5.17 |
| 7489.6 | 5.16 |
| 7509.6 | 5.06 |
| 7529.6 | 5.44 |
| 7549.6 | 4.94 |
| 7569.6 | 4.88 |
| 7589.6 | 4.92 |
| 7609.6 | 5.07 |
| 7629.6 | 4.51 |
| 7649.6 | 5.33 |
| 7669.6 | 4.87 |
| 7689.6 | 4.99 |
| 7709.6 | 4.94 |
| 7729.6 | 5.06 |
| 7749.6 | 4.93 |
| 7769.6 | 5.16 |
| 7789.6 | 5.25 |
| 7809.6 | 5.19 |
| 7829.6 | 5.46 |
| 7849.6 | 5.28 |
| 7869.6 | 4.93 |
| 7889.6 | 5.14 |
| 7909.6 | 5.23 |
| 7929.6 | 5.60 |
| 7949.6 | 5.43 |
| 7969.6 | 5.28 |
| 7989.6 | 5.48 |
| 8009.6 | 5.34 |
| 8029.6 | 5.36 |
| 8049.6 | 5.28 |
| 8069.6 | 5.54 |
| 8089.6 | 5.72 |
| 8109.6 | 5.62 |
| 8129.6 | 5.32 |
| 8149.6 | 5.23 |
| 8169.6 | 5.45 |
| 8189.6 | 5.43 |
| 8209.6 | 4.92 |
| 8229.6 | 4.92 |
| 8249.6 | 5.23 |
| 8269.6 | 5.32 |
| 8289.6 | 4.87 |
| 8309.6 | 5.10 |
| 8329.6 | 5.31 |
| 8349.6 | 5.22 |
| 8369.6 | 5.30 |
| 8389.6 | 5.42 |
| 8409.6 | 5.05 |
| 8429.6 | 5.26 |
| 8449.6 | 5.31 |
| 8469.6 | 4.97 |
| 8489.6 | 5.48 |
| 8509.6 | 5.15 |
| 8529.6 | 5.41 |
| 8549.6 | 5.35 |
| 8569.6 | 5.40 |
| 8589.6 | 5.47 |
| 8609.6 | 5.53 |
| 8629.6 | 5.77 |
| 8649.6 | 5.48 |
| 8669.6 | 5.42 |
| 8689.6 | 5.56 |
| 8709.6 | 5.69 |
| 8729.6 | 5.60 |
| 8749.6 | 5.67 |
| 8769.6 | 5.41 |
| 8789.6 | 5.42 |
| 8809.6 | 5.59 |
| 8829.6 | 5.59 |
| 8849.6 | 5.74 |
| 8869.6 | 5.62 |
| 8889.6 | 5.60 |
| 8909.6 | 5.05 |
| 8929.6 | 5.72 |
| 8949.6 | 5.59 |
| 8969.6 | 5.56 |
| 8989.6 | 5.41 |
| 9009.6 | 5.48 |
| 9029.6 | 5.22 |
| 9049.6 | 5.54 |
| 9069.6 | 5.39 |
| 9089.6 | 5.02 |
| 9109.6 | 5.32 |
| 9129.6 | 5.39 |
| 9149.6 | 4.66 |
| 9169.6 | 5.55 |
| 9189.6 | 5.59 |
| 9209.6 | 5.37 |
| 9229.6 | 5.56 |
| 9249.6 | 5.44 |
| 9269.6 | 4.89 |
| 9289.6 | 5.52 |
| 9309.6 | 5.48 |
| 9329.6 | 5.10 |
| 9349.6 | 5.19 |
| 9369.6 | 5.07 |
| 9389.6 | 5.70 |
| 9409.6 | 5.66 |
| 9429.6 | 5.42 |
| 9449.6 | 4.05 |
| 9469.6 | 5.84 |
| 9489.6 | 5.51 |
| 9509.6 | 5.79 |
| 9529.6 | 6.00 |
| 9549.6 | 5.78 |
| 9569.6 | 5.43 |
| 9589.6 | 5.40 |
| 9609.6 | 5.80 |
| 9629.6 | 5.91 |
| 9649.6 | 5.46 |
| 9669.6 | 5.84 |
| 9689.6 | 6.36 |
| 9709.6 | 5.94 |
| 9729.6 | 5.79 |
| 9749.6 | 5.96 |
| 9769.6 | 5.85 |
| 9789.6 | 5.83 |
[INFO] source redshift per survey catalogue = 0.070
